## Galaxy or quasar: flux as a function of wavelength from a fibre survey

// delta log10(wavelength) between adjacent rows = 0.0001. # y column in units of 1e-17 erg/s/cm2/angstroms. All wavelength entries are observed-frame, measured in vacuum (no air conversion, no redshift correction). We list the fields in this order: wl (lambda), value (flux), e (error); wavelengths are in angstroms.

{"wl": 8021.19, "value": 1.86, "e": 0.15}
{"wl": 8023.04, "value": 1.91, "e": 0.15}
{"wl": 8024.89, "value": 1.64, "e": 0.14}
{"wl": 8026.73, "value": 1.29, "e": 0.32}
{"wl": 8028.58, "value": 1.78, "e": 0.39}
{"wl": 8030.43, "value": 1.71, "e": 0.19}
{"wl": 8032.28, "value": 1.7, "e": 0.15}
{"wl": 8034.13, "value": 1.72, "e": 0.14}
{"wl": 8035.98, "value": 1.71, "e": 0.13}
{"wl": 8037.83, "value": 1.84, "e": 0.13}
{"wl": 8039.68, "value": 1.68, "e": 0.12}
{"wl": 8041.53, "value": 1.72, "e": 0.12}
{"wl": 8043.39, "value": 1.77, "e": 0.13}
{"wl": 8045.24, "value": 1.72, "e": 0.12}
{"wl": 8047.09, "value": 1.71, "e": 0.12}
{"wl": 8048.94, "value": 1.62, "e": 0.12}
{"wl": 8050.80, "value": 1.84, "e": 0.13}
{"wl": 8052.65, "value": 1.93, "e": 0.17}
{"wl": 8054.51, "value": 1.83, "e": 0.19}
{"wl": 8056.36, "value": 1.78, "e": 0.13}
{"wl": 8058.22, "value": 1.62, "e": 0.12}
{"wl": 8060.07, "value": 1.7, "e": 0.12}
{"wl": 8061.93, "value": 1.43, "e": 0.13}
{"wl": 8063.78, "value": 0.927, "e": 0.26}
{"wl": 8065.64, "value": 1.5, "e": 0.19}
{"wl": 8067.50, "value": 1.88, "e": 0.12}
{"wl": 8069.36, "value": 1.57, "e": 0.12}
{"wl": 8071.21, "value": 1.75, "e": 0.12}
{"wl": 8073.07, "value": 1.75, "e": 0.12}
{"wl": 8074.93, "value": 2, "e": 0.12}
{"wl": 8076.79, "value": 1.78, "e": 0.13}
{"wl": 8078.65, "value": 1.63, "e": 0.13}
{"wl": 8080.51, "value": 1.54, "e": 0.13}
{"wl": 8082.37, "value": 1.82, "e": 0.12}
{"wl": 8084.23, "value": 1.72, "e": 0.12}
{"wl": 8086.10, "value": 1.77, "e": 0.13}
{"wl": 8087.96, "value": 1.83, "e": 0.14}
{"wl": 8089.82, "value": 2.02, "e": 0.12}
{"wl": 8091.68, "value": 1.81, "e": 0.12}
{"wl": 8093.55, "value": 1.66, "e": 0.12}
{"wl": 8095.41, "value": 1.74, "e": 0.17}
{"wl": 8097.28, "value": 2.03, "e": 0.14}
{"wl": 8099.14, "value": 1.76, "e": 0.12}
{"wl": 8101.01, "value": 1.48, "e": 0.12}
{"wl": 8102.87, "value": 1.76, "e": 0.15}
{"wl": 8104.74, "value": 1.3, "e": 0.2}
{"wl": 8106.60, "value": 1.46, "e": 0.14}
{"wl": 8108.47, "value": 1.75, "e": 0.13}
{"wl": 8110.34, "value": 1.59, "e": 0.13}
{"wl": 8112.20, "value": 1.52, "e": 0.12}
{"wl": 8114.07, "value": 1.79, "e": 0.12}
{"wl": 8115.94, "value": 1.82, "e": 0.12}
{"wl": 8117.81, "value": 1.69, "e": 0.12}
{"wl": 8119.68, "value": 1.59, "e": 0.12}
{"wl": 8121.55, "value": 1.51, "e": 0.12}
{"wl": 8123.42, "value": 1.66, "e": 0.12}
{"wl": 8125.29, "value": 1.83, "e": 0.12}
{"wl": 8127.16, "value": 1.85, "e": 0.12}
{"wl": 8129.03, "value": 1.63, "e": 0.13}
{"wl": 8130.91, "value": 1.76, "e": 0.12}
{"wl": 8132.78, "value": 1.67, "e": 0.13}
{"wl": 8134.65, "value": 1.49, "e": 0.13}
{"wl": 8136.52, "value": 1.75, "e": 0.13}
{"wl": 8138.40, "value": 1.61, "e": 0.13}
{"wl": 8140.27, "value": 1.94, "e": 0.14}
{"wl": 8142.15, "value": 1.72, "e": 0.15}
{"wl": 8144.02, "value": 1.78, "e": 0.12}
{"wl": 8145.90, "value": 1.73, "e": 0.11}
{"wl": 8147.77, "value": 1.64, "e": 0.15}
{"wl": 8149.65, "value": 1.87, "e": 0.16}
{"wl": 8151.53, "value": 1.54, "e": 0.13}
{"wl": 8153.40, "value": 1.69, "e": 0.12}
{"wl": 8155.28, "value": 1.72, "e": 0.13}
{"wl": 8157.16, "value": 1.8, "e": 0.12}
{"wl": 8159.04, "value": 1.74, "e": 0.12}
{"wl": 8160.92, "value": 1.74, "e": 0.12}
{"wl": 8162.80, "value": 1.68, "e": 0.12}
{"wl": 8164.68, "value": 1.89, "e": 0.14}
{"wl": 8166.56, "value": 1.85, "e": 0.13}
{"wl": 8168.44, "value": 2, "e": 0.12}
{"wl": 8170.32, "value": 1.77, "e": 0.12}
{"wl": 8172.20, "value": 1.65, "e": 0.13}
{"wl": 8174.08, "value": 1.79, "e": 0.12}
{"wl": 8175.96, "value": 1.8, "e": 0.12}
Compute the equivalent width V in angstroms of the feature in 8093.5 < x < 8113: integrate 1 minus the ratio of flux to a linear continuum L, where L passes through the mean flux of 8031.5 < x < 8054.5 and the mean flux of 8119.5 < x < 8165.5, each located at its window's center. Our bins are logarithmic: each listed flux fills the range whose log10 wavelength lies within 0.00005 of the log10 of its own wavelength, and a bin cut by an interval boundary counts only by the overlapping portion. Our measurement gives 0.99 angstroms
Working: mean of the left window 1.75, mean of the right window 1.71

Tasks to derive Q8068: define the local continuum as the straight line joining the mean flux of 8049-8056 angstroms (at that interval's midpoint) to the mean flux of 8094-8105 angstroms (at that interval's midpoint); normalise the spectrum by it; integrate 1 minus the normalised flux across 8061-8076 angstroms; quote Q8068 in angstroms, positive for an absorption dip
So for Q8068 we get 1.5 angstroms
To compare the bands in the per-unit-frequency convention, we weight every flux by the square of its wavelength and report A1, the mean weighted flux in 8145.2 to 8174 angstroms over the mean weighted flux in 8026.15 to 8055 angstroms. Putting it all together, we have 1.05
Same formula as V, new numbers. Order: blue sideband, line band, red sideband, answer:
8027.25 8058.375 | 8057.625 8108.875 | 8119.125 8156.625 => 1.4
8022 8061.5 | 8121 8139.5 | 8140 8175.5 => 0.7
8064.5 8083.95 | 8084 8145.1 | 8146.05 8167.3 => 0.7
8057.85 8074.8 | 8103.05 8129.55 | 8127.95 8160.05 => 0.4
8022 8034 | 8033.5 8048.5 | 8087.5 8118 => -0.4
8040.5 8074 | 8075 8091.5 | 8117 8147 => -1.0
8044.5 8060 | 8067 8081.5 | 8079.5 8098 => 0.3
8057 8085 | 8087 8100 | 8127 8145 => -1.3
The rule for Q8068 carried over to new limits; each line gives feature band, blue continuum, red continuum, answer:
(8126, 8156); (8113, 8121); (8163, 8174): 0.8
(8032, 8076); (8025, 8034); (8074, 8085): -0.2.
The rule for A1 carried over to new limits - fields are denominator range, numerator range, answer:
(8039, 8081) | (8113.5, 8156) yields 1.03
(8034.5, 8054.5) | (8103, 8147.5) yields 0.97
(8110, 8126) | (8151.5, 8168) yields 1.07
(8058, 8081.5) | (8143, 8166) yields 1.09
